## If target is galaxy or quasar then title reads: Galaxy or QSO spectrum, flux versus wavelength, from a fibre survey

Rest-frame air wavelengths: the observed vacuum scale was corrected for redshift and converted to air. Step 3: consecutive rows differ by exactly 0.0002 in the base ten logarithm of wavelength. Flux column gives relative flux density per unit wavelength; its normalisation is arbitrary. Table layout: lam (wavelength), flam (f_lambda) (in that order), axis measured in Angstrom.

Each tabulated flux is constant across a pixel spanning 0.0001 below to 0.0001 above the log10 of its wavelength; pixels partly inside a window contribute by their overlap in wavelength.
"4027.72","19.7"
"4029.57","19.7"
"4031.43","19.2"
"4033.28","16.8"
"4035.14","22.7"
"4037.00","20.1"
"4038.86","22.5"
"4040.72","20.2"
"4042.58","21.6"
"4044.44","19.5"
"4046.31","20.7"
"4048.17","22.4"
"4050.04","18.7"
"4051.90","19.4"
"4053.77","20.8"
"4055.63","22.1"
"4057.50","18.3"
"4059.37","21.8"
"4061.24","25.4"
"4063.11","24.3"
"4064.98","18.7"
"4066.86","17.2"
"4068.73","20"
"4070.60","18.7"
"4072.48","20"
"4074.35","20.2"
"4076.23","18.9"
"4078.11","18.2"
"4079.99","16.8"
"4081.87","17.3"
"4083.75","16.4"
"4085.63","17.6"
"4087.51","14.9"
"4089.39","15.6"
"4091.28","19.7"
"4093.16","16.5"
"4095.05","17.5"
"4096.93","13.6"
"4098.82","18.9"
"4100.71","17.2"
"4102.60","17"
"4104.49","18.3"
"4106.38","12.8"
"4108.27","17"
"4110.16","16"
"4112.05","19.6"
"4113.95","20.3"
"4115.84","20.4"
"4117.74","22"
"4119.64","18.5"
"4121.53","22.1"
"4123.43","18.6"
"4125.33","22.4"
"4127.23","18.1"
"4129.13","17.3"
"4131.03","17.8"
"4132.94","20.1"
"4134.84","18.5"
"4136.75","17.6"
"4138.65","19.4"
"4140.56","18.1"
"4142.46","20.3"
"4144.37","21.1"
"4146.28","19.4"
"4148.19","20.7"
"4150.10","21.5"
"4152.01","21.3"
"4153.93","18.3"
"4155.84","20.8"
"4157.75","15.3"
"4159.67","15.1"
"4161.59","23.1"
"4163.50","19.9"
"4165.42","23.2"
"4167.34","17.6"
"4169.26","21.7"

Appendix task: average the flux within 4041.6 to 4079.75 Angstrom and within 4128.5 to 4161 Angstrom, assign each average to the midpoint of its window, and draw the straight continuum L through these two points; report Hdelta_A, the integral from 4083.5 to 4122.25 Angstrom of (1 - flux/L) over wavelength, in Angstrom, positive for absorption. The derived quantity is 3.8 Angstrom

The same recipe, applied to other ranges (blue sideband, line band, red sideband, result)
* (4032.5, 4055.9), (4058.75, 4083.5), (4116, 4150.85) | 0.7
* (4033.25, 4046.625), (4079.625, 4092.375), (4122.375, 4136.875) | 1.9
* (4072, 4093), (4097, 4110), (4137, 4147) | 1.2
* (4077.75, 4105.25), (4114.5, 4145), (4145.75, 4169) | -1.5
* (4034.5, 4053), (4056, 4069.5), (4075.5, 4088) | -1.3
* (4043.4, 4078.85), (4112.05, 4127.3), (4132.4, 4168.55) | -0.4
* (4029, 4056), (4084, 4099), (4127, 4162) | 2.4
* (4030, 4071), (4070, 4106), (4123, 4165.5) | 4.7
